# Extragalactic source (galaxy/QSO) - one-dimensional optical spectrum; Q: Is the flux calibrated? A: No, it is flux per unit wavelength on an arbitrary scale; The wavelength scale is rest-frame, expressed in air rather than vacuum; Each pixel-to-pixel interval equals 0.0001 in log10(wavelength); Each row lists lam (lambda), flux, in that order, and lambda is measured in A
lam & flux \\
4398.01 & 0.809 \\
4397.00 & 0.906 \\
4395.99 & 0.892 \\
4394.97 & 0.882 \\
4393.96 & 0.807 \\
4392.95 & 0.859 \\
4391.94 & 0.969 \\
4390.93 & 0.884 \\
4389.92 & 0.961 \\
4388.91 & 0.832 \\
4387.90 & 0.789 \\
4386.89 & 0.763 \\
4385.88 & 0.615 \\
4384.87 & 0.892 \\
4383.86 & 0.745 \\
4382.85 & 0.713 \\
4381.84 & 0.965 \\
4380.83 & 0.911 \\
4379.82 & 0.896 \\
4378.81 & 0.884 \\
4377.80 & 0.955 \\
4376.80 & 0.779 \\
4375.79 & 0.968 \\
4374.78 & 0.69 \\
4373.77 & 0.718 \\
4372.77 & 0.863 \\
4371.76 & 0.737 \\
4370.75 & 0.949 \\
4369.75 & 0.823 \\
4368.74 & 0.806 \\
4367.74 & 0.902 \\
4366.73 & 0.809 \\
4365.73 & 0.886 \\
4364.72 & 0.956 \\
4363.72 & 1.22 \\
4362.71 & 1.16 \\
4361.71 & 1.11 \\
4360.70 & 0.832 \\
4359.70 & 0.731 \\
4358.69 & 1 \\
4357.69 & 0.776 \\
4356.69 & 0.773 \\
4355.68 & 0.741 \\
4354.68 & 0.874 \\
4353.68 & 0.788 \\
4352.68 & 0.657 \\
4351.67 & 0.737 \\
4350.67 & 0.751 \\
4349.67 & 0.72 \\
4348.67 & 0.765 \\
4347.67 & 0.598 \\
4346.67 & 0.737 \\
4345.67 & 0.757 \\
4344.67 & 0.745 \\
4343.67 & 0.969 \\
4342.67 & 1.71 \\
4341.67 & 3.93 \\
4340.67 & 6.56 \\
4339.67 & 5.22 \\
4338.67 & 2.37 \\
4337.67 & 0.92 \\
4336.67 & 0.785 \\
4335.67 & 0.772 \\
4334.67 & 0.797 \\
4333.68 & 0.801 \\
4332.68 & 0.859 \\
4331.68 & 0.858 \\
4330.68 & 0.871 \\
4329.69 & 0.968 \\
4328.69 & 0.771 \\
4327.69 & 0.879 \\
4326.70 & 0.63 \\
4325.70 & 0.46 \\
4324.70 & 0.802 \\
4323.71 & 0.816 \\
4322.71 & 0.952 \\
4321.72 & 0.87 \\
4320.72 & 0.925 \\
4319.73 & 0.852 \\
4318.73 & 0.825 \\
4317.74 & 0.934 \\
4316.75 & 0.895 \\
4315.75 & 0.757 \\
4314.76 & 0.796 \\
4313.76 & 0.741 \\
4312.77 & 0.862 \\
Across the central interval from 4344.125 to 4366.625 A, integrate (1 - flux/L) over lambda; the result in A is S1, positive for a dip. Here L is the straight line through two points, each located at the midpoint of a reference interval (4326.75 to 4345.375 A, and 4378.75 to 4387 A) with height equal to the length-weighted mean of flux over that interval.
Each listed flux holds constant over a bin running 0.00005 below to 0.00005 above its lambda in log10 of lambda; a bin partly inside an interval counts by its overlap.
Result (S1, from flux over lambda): 8.0 A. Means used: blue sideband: 1.67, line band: 0.833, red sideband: 0.819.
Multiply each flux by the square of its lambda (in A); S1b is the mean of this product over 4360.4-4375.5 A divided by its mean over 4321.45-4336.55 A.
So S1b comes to 1.14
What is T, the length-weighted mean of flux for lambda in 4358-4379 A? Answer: 0.893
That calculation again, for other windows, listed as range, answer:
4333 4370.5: 1.25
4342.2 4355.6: 0.827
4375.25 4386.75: 0.844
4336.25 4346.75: 2.32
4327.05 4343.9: 1.77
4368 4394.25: 0.839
